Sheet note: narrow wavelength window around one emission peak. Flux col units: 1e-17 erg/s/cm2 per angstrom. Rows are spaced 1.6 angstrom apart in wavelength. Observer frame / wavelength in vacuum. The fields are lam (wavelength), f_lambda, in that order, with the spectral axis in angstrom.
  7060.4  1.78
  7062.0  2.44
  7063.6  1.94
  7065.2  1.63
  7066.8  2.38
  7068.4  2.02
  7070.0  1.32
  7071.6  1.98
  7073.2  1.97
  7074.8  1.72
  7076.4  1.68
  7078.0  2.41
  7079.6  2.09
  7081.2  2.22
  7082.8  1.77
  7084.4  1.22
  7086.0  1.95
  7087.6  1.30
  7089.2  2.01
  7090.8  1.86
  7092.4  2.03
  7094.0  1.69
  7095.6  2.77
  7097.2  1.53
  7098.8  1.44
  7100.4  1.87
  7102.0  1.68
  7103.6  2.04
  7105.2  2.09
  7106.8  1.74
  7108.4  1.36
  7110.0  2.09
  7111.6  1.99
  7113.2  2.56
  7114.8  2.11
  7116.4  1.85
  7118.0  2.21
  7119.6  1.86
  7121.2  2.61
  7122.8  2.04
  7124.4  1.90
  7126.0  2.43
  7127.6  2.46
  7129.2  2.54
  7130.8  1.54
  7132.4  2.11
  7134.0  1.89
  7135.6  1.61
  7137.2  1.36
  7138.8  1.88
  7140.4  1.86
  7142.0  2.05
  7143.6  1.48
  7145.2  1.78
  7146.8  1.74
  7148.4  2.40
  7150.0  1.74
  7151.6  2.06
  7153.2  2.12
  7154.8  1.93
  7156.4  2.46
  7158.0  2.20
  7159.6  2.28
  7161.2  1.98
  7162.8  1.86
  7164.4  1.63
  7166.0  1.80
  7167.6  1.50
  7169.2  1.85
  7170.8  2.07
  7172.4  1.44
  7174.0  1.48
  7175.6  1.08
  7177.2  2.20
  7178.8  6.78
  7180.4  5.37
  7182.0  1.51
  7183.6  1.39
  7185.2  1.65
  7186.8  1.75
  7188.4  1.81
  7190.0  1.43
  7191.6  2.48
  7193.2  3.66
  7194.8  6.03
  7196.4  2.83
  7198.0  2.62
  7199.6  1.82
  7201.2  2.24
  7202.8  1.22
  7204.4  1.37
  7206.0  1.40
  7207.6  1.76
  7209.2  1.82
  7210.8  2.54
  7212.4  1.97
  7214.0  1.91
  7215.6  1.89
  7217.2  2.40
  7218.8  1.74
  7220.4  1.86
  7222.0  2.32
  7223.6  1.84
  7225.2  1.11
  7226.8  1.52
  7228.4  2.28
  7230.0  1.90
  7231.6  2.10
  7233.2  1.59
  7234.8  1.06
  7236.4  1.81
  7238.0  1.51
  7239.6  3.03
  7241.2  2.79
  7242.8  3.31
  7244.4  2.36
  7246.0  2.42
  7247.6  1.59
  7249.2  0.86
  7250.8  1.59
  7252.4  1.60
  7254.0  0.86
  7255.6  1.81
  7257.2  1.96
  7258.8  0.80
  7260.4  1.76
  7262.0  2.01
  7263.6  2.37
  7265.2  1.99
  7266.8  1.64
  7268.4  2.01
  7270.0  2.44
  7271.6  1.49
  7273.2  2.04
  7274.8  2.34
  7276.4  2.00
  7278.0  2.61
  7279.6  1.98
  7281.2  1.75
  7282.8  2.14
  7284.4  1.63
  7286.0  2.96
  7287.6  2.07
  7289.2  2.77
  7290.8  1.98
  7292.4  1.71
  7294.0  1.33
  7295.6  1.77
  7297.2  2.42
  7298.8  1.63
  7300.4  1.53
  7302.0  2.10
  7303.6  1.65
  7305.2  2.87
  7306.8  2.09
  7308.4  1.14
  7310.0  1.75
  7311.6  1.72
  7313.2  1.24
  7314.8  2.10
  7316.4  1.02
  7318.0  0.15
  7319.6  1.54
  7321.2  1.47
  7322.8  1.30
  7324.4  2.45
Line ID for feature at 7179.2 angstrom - [S II] 6716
